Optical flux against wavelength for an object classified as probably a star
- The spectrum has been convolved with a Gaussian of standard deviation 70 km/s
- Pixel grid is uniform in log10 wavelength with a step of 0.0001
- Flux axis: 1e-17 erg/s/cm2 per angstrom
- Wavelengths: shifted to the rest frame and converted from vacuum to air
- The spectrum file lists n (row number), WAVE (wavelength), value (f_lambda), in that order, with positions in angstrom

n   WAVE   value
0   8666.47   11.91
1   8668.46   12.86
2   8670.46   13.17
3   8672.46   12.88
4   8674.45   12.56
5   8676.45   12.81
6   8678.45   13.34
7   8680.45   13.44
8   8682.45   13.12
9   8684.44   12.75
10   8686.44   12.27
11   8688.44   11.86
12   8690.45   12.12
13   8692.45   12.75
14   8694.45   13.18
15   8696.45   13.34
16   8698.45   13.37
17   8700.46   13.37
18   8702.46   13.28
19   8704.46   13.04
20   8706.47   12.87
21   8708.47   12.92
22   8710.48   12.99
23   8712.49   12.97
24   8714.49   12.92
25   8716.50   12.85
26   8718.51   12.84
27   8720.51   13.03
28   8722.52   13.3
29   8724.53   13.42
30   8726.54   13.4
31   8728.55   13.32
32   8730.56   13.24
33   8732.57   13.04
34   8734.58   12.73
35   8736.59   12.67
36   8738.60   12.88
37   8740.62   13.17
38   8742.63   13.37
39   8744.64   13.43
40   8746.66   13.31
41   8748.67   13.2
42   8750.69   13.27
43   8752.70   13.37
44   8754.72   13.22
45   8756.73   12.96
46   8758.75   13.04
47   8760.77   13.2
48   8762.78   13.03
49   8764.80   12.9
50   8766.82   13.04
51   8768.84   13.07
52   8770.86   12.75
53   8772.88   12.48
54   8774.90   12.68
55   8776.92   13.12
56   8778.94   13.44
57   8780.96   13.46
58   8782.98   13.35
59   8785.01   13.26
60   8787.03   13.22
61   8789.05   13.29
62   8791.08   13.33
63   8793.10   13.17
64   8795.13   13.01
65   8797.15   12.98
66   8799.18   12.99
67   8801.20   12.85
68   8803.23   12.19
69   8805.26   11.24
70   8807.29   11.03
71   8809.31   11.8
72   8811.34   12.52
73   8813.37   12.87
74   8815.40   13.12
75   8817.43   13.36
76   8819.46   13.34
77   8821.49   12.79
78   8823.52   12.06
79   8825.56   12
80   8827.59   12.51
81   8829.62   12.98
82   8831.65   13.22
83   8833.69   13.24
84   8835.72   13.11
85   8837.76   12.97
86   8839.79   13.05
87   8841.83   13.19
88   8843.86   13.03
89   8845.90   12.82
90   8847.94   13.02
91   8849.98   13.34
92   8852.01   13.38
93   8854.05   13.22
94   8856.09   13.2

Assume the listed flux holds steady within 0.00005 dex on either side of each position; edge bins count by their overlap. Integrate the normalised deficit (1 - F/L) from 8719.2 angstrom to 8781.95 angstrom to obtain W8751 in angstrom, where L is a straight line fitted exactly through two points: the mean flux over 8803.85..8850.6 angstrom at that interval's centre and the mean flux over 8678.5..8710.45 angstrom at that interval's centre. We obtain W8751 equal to -1.35 angstrom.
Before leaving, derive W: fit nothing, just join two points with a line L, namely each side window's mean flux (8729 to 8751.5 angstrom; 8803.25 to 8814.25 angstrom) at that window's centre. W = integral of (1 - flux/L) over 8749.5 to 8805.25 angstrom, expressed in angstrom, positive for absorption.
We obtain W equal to -2.55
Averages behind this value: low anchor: 13.1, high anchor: 11.9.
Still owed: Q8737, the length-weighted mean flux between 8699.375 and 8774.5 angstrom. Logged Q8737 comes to 13.1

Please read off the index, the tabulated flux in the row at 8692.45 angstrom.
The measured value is 12.75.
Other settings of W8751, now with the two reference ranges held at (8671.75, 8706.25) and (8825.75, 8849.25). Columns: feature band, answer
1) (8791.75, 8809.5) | 0.8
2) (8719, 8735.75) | -0.3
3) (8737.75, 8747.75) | -0.2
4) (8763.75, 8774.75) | 0.1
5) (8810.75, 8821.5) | -0.1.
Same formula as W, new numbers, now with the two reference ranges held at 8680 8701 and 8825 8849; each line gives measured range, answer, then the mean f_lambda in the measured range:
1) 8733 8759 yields -0.5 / 13.1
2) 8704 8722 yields -0.1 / 12.9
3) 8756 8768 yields -0.1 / 13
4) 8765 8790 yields -0.4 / 13.1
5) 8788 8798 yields -0.2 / 13.2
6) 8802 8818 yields 0.8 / 12.2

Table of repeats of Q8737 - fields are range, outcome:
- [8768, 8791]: 13.1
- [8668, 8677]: 12.9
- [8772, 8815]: 12.8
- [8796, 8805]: 12.6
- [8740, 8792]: 13.2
